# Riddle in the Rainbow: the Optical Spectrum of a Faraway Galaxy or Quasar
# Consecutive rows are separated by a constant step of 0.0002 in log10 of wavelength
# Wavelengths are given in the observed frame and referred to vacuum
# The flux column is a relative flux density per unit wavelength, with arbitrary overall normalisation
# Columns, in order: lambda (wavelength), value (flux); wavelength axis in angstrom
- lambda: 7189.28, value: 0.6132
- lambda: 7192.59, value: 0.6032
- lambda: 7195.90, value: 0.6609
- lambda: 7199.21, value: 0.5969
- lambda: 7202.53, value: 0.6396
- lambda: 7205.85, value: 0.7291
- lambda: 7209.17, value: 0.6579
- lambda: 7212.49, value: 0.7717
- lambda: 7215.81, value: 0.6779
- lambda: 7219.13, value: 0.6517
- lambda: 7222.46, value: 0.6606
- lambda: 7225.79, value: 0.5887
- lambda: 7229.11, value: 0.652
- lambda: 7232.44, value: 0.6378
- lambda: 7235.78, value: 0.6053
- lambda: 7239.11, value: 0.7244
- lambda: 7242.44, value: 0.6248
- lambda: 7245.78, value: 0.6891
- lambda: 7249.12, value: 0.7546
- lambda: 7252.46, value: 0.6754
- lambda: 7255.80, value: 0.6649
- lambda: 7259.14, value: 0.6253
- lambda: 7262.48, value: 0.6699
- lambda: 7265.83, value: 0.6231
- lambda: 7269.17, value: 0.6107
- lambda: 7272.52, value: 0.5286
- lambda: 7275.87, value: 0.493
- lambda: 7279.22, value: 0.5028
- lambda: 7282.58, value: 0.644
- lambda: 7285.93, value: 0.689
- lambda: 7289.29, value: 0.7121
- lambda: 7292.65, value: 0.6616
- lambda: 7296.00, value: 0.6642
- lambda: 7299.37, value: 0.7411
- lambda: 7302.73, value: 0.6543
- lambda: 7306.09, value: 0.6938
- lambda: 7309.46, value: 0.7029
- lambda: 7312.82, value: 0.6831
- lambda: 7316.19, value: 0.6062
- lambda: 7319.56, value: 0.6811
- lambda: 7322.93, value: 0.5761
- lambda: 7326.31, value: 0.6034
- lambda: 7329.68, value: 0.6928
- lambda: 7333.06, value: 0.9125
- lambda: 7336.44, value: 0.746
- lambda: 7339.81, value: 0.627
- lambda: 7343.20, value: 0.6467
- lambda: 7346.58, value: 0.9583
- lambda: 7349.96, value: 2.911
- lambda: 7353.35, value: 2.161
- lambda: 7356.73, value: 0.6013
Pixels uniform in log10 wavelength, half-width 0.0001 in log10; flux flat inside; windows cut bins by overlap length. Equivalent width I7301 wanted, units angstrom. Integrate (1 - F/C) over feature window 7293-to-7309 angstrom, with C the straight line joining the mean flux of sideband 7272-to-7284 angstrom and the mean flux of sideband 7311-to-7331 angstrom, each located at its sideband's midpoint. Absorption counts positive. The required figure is -2.5 angstrom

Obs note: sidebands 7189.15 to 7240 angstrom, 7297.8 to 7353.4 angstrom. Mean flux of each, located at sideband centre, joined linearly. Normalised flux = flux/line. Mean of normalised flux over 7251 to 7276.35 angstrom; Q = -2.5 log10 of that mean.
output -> 0.22 mag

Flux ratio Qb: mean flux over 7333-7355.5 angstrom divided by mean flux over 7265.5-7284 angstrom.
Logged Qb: 2.30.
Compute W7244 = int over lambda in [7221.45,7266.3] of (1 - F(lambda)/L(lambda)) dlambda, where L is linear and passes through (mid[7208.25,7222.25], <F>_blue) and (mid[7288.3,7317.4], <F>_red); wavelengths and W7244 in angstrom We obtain 1.8 angstrom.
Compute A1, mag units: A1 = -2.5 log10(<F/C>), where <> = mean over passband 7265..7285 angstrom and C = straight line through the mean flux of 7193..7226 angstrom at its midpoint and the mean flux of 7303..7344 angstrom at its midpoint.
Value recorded 0.18 mag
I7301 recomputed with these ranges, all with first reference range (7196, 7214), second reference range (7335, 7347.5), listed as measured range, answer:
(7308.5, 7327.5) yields 2.1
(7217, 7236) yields 1.4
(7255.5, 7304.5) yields 5.2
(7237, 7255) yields 0.1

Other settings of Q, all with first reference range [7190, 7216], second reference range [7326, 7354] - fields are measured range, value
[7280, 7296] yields 0.390 mag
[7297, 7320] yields 0.442 mag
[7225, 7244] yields 0.200 mag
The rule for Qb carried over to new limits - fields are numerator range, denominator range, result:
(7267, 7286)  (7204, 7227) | 0.84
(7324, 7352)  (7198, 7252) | 1.52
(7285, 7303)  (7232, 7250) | 1.03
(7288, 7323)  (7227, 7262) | 1.01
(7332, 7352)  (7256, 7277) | 1.93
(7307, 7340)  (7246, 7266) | 1.02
